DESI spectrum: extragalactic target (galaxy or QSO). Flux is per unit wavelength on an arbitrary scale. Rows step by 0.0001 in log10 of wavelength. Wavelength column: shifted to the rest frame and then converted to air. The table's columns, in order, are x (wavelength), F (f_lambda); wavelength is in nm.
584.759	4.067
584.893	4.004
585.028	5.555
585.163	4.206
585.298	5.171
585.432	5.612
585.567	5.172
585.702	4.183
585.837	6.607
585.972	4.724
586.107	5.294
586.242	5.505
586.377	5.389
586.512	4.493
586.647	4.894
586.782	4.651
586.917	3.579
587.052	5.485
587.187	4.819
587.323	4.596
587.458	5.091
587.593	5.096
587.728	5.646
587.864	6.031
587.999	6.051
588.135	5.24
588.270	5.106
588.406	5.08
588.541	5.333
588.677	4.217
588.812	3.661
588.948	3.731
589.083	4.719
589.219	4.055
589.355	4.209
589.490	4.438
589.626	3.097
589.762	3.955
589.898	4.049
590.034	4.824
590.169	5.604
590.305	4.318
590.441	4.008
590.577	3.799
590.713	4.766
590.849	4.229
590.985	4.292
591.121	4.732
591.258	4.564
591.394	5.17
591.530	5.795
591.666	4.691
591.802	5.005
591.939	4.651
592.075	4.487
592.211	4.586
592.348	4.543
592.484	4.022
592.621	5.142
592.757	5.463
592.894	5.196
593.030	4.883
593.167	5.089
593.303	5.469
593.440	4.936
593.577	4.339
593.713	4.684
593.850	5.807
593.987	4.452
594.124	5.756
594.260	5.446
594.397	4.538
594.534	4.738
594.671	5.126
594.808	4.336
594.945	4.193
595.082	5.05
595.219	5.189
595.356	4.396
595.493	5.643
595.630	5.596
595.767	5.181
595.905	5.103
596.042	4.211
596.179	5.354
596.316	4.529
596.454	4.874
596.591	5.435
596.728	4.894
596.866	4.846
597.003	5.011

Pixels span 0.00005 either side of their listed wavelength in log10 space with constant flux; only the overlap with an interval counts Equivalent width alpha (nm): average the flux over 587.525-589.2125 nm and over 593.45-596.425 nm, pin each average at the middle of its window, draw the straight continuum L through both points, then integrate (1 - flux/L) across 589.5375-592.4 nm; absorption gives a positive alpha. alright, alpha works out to 0.24 nm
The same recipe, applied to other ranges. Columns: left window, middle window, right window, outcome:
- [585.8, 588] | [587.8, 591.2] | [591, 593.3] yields 0.32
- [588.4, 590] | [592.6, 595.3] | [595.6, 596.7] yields -0.14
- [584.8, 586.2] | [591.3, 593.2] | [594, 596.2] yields 0.03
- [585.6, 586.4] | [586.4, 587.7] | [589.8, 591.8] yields 0.08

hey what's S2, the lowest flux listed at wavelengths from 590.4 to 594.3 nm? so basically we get 3.799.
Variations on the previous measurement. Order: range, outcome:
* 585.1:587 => 3.579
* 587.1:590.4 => 3.097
